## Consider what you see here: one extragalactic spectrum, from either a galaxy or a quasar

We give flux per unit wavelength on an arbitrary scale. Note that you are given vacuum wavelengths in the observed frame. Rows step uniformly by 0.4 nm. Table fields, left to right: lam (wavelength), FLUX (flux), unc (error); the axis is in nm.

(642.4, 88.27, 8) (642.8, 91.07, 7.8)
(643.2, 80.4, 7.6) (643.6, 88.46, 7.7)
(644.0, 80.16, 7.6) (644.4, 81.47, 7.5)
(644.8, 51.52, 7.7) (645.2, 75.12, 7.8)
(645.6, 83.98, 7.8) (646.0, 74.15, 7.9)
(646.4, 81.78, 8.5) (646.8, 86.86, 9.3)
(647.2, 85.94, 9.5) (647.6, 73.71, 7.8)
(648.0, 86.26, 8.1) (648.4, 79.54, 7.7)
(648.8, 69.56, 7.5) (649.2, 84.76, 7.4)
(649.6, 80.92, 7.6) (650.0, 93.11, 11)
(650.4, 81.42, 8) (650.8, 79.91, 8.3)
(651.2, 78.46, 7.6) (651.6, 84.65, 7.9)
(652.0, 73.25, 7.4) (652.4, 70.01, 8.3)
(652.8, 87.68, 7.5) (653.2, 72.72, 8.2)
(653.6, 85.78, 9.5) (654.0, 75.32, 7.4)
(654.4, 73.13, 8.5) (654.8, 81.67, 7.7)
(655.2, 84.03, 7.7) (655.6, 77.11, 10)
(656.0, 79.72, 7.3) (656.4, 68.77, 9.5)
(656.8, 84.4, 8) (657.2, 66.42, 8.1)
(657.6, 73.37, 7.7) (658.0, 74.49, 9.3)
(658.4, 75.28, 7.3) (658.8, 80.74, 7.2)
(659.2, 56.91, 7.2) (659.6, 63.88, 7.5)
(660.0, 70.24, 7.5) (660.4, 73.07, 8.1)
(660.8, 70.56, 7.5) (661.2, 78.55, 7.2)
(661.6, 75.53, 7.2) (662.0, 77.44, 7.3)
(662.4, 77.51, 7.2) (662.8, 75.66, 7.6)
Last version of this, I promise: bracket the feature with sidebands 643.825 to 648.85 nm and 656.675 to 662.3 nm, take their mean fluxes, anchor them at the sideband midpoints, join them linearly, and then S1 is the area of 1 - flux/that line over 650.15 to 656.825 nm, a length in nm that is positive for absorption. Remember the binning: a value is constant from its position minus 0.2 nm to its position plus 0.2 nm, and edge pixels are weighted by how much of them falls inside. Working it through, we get -0.31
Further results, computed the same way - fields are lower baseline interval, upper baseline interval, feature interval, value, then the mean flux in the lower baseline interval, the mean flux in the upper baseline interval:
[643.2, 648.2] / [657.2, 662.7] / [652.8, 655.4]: -0.142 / 79.2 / 72.7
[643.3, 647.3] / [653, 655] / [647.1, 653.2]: -0.161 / 78.8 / 77.7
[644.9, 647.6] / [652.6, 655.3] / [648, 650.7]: -0.071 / 79.6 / 79.9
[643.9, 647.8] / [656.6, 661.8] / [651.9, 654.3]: -0.086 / 77.4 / 72.6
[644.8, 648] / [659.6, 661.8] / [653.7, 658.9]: -0.140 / 78.8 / 72.7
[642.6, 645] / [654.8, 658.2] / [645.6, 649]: -0.079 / 78.8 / 76.4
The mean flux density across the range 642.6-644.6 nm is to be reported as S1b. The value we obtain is 84.3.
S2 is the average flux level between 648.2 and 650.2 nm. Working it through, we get 81.6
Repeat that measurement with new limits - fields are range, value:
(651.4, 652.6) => 76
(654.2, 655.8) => 79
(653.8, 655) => 76.7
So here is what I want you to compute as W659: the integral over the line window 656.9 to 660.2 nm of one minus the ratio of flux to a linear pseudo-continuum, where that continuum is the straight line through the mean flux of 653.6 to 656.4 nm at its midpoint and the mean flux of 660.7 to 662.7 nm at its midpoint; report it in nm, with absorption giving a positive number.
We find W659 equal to 0.282 nm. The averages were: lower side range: 78.3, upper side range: 76.2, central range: 70.6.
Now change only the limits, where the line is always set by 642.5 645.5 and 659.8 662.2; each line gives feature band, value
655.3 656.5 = -0.01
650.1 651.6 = -0.09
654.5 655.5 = -0.07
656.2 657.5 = 0.04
